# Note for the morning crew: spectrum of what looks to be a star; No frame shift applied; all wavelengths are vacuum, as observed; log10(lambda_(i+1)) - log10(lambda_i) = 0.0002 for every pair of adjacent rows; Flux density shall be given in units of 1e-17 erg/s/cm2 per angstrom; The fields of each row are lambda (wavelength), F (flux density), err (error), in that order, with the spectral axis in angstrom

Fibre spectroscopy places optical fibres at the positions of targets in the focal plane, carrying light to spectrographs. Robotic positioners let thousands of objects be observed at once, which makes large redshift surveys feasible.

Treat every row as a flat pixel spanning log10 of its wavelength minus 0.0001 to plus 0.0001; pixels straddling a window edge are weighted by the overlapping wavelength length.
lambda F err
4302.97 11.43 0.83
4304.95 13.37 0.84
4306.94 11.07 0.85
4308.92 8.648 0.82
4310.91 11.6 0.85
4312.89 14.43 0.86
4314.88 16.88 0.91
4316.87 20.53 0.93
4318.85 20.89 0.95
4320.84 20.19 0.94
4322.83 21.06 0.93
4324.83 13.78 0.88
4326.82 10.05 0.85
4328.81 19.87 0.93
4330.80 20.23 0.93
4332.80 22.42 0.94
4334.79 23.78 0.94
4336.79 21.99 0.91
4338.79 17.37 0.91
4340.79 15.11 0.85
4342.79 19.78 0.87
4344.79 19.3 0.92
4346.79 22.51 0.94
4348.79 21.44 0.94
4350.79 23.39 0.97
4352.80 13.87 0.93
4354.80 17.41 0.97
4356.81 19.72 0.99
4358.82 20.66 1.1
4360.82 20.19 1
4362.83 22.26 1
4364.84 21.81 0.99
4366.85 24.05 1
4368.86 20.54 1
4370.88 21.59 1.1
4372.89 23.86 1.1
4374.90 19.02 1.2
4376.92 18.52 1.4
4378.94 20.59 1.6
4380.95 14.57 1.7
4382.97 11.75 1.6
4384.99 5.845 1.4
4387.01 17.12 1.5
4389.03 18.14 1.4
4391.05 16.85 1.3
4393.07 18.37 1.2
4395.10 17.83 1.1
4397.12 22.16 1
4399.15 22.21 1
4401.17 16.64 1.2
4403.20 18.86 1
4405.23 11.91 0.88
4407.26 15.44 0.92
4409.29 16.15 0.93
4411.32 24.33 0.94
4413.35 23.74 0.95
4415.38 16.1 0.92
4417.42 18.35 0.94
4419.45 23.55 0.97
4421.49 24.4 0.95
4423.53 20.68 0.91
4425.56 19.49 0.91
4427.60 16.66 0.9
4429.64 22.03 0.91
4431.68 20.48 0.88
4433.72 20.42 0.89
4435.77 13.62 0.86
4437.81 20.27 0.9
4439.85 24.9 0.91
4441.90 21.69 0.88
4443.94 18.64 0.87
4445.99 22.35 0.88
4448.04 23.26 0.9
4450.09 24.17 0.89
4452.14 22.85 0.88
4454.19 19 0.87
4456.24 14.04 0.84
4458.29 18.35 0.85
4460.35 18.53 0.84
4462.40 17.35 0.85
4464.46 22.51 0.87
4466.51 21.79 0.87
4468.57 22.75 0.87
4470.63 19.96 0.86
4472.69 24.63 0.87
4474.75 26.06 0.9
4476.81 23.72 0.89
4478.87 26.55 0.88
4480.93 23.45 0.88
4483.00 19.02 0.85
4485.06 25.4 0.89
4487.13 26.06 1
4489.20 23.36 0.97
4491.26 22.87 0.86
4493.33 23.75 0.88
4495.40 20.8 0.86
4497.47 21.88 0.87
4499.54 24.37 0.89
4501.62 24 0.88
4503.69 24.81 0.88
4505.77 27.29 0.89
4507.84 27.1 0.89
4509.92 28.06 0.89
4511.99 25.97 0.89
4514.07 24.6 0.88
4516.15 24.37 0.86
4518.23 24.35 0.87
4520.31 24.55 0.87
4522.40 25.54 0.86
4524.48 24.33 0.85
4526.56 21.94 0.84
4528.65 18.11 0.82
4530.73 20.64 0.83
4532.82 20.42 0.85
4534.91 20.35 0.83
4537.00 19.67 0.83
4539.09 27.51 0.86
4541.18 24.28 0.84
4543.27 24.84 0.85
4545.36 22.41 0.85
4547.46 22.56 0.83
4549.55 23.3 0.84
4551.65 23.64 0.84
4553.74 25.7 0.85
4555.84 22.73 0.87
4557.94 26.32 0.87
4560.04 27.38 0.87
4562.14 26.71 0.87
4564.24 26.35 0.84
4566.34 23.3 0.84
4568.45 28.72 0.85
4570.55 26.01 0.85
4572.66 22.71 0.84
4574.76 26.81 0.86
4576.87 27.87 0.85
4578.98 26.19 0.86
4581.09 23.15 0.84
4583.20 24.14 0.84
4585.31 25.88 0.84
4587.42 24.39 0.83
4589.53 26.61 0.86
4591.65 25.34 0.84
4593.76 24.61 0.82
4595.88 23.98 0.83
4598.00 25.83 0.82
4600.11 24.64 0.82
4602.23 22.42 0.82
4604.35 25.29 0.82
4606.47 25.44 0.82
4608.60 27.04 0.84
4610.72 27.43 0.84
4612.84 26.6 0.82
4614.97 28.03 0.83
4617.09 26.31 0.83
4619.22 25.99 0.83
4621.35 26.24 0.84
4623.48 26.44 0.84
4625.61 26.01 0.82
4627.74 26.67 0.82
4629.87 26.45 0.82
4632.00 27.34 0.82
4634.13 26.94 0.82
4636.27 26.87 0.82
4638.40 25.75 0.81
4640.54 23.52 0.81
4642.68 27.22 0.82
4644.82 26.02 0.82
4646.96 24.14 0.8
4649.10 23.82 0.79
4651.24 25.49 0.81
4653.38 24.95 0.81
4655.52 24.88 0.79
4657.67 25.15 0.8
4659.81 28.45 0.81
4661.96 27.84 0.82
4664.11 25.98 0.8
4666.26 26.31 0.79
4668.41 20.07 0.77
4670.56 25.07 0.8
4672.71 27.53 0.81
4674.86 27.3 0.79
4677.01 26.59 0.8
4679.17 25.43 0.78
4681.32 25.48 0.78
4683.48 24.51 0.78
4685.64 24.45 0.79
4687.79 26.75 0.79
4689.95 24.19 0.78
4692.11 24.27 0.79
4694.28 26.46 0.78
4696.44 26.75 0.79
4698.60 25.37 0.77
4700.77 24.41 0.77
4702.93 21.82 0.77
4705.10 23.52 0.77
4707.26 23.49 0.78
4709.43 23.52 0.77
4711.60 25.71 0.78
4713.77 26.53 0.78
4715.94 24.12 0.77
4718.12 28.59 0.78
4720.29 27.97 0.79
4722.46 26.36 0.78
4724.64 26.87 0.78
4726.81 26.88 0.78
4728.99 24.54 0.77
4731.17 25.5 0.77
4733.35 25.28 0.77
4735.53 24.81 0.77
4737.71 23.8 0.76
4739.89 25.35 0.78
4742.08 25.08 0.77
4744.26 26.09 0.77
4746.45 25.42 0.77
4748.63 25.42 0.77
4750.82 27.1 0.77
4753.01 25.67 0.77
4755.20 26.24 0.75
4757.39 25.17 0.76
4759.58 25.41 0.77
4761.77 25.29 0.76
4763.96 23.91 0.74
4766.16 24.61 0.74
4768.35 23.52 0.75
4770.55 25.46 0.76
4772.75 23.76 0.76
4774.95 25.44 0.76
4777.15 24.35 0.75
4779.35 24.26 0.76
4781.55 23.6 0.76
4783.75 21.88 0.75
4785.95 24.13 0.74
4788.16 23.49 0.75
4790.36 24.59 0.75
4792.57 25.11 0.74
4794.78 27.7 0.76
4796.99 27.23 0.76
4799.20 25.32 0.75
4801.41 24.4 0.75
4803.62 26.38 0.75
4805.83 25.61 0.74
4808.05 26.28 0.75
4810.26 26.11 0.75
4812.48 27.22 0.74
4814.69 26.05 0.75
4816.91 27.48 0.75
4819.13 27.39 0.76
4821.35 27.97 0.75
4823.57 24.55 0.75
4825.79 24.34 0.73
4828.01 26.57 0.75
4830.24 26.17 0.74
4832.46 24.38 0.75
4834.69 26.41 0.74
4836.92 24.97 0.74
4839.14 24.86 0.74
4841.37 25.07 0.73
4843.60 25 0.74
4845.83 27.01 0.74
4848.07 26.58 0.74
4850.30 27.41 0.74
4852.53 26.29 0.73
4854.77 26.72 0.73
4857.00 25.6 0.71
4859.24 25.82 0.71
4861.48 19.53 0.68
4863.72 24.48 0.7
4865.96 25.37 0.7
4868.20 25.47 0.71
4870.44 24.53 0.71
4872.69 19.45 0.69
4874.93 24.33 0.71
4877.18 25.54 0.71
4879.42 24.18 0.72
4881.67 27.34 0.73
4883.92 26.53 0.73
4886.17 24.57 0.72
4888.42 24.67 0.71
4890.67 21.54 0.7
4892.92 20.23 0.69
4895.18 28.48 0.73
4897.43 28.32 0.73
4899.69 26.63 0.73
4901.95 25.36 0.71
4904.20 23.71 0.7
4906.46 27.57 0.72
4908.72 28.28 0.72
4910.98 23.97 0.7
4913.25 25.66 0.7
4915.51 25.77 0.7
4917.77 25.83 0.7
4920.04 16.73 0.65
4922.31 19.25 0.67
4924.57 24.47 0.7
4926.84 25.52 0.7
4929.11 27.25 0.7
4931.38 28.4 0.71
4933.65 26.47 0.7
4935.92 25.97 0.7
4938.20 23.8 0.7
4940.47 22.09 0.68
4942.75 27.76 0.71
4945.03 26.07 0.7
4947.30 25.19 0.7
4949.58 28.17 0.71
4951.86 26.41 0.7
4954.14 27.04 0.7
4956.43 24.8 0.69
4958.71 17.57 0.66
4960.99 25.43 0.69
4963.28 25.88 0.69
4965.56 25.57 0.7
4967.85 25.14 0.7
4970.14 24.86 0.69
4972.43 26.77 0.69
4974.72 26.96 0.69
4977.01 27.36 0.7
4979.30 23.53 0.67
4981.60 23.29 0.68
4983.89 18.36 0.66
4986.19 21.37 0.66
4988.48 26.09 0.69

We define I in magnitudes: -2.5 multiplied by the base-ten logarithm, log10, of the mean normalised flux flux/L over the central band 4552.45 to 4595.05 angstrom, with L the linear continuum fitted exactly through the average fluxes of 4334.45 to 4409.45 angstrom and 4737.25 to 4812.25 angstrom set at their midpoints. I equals -0.165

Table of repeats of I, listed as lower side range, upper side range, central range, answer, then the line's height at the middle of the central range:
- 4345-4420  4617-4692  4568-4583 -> -0.085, 23.8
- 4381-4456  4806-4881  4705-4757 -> -0.082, 23.8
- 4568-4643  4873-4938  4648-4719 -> 0.014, 25.6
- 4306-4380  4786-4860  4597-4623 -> -0.139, 22.8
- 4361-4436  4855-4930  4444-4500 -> -0.118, 19.8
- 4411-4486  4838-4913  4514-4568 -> -0.079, 22.1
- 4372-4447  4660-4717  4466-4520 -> -0.164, 20.7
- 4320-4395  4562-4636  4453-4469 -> 0.141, 21.9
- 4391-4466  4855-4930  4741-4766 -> -0.104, 23.2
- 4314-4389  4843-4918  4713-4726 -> -0.148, 23.3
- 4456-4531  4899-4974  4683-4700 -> -0.057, 24.1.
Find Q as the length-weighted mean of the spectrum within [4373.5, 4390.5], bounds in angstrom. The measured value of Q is 15.9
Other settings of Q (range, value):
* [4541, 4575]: 24.9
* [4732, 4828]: 25.3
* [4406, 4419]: 19.1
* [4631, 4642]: 26.1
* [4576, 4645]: 25.8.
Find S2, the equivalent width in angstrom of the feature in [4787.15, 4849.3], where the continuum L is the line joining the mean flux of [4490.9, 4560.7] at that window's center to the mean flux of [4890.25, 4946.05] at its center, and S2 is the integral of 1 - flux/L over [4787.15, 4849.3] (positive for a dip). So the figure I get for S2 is -2.9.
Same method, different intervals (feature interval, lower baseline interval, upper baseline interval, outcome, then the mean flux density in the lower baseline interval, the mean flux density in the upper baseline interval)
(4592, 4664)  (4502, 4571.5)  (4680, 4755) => -2.90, 24.4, 25.4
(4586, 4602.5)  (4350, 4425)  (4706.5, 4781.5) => -1.61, 19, 25.3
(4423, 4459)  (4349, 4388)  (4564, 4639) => 1.42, 18.8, 25.8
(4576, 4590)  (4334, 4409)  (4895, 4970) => -2.75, 18.8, 25.2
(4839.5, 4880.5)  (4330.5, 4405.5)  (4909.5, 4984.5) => -1.62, 19.1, 24.8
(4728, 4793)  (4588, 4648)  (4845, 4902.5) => 1.59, 25.9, 25.1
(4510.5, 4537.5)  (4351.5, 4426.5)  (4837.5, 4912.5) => -2.88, 18.9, 25.2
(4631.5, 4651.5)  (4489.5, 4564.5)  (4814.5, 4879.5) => -1.00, 24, 25.3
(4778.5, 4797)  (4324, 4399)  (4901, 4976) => -0.79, 18.9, 25.1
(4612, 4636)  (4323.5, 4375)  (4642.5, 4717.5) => -2.28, 19.9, 25.2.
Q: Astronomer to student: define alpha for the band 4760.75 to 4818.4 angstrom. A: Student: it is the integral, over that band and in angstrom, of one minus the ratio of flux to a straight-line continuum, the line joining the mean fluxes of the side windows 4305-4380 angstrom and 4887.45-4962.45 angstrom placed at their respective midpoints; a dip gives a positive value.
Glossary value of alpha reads -3.8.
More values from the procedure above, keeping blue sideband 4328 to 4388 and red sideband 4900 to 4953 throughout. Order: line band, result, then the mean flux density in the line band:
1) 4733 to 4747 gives -1.08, 25.1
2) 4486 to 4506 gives -2.90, 23.8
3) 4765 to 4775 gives -0.36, 24.4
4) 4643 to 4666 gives -3.42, 25.7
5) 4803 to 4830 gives -2.50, 26.3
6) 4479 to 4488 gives -1.35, 23.7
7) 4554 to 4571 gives -3.54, 25.9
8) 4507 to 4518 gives -2.59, 25.9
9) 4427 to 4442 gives 0.10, 20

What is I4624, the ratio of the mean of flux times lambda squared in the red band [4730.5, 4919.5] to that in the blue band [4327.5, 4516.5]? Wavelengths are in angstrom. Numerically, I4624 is 1.45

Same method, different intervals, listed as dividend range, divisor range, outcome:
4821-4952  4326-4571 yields 1.42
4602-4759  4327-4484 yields 1.46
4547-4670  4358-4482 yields 1.39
